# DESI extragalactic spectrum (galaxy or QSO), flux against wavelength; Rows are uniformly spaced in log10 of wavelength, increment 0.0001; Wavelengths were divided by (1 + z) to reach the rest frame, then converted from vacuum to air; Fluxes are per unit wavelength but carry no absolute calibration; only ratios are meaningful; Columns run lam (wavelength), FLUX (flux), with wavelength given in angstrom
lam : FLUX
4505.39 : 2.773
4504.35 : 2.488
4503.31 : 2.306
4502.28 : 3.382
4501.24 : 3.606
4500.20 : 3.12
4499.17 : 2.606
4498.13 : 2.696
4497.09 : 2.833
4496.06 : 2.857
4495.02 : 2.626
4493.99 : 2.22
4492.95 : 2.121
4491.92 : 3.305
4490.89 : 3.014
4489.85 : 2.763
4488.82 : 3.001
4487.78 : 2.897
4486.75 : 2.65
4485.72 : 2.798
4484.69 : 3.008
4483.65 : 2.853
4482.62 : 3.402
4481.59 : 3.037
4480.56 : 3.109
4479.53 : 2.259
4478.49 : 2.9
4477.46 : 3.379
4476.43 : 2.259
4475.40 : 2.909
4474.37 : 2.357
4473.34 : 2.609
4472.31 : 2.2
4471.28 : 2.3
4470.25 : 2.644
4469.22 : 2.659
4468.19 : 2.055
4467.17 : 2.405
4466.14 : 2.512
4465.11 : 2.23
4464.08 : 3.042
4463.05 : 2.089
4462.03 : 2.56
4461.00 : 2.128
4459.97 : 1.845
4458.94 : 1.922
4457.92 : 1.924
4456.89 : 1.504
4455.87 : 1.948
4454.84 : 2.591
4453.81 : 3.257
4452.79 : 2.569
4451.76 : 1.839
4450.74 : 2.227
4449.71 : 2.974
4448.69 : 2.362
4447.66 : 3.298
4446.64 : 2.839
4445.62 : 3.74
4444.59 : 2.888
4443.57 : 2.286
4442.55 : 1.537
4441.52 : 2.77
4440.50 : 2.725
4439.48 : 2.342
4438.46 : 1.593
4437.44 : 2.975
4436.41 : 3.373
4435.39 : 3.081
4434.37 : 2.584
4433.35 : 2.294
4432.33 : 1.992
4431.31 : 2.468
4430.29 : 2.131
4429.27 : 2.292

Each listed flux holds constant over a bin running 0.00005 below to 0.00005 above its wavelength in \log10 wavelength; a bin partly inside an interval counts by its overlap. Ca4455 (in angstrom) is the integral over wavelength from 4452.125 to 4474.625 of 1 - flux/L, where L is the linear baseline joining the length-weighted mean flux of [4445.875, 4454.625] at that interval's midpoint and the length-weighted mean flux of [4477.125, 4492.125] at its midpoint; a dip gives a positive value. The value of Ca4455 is 3.7 angstrom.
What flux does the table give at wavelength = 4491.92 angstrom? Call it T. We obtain 3.305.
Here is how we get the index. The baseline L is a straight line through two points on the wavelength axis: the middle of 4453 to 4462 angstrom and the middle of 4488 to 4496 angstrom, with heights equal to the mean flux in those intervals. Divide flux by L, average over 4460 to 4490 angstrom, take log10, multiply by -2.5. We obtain -0.08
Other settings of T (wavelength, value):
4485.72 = 2.798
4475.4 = 2.909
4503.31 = 2.306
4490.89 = 3.014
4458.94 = 1.922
